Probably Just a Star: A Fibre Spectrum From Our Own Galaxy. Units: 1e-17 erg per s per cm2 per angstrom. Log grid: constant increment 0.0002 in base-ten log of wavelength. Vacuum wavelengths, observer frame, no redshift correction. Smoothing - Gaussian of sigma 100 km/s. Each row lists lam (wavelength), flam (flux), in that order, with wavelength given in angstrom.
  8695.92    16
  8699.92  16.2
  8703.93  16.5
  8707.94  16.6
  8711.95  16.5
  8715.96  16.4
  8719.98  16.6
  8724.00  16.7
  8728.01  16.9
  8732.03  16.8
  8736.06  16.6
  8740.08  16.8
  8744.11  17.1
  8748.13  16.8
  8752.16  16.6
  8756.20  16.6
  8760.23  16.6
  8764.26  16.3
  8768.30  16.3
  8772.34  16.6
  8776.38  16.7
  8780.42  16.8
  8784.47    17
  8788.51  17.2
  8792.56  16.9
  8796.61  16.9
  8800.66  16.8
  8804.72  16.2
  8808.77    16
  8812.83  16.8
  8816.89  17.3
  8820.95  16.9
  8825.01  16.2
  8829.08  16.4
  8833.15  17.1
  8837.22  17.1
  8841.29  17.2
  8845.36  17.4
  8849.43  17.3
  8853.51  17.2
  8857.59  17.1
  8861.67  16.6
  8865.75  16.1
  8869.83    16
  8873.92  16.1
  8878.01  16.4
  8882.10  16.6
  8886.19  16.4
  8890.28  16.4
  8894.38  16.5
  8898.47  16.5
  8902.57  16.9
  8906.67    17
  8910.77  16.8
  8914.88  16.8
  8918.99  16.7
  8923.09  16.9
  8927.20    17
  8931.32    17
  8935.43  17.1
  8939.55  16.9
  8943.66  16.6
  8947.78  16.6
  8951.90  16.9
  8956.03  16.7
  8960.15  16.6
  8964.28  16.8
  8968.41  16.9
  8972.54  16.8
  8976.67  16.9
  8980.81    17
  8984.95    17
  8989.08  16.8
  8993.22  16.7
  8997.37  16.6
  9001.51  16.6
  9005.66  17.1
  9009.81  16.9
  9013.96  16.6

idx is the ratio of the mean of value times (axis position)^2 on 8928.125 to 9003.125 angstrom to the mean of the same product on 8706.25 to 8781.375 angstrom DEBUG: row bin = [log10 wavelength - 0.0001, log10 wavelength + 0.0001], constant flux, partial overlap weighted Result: 1.06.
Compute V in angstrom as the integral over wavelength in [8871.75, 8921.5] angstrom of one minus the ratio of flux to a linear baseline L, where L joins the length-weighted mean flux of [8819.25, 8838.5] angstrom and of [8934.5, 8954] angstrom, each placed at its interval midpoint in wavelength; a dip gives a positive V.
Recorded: 0.5 angstrom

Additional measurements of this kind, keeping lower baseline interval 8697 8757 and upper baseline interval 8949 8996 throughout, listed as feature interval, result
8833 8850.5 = -0.53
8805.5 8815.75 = 0.15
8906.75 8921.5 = -0.02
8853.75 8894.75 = 0.72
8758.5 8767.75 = 0.13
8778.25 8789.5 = -0.20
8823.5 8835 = 0.09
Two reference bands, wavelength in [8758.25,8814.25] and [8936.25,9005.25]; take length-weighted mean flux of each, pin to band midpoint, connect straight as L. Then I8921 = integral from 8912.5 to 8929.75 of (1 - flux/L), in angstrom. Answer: -0.11 angstrom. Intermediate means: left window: 16.6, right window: 16.8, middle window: 16.8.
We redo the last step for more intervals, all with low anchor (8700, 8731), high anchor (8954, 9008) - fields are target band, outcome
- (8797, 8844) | -0.2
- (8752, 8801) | -0.2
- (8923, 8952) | -0.2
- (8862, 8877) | 0.5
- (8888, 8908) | 0.1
